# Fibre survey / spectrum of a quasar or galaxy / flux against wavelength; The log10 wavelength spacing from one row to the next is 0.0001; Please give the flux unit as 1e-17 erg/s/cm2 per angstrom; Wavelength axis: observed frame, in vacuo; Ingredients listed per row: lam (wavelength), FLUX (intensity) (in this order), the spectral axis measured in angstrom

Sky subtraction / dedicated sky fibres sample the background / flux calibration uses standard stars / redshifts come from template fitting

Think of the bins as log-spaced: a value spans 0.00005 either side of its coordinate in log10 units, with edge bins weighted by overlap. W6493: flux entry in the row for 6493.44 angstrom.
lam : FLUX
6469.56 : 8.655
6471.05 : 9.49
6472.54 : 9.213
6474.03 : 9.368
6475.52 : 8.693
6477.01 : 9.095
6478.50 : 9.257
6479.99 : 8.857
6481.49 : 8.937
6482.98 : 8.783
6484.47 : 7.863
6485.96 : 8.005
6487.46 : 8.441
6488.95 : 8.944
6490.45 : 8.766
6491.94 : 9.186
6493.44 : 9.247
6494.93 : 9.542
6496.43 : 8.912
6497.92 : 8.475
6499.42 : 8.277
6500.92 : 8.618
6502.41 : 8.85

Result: 9.247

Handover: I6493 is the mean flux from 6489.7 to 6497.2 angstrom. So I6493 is 9.13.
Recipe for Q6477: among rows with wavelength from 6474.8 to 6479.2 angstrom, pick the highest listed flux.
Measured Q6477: 9.257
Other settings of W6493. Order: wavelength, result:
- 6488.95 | 8.944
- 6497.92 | 8.475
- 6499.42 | 8.277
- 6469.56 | 8.655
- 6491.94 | 9.186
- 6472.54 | 9.213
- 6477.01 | 9.095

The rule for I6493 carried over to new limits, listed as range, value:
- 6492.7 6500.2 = 8.89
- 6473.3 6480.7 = 9.06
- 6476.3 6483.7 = 8.98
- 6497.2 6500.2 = 8.36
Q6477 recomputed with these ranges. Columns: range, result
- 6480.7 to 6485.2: 8.937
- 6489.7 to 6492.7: 9.186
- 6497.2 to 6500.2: 8.475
